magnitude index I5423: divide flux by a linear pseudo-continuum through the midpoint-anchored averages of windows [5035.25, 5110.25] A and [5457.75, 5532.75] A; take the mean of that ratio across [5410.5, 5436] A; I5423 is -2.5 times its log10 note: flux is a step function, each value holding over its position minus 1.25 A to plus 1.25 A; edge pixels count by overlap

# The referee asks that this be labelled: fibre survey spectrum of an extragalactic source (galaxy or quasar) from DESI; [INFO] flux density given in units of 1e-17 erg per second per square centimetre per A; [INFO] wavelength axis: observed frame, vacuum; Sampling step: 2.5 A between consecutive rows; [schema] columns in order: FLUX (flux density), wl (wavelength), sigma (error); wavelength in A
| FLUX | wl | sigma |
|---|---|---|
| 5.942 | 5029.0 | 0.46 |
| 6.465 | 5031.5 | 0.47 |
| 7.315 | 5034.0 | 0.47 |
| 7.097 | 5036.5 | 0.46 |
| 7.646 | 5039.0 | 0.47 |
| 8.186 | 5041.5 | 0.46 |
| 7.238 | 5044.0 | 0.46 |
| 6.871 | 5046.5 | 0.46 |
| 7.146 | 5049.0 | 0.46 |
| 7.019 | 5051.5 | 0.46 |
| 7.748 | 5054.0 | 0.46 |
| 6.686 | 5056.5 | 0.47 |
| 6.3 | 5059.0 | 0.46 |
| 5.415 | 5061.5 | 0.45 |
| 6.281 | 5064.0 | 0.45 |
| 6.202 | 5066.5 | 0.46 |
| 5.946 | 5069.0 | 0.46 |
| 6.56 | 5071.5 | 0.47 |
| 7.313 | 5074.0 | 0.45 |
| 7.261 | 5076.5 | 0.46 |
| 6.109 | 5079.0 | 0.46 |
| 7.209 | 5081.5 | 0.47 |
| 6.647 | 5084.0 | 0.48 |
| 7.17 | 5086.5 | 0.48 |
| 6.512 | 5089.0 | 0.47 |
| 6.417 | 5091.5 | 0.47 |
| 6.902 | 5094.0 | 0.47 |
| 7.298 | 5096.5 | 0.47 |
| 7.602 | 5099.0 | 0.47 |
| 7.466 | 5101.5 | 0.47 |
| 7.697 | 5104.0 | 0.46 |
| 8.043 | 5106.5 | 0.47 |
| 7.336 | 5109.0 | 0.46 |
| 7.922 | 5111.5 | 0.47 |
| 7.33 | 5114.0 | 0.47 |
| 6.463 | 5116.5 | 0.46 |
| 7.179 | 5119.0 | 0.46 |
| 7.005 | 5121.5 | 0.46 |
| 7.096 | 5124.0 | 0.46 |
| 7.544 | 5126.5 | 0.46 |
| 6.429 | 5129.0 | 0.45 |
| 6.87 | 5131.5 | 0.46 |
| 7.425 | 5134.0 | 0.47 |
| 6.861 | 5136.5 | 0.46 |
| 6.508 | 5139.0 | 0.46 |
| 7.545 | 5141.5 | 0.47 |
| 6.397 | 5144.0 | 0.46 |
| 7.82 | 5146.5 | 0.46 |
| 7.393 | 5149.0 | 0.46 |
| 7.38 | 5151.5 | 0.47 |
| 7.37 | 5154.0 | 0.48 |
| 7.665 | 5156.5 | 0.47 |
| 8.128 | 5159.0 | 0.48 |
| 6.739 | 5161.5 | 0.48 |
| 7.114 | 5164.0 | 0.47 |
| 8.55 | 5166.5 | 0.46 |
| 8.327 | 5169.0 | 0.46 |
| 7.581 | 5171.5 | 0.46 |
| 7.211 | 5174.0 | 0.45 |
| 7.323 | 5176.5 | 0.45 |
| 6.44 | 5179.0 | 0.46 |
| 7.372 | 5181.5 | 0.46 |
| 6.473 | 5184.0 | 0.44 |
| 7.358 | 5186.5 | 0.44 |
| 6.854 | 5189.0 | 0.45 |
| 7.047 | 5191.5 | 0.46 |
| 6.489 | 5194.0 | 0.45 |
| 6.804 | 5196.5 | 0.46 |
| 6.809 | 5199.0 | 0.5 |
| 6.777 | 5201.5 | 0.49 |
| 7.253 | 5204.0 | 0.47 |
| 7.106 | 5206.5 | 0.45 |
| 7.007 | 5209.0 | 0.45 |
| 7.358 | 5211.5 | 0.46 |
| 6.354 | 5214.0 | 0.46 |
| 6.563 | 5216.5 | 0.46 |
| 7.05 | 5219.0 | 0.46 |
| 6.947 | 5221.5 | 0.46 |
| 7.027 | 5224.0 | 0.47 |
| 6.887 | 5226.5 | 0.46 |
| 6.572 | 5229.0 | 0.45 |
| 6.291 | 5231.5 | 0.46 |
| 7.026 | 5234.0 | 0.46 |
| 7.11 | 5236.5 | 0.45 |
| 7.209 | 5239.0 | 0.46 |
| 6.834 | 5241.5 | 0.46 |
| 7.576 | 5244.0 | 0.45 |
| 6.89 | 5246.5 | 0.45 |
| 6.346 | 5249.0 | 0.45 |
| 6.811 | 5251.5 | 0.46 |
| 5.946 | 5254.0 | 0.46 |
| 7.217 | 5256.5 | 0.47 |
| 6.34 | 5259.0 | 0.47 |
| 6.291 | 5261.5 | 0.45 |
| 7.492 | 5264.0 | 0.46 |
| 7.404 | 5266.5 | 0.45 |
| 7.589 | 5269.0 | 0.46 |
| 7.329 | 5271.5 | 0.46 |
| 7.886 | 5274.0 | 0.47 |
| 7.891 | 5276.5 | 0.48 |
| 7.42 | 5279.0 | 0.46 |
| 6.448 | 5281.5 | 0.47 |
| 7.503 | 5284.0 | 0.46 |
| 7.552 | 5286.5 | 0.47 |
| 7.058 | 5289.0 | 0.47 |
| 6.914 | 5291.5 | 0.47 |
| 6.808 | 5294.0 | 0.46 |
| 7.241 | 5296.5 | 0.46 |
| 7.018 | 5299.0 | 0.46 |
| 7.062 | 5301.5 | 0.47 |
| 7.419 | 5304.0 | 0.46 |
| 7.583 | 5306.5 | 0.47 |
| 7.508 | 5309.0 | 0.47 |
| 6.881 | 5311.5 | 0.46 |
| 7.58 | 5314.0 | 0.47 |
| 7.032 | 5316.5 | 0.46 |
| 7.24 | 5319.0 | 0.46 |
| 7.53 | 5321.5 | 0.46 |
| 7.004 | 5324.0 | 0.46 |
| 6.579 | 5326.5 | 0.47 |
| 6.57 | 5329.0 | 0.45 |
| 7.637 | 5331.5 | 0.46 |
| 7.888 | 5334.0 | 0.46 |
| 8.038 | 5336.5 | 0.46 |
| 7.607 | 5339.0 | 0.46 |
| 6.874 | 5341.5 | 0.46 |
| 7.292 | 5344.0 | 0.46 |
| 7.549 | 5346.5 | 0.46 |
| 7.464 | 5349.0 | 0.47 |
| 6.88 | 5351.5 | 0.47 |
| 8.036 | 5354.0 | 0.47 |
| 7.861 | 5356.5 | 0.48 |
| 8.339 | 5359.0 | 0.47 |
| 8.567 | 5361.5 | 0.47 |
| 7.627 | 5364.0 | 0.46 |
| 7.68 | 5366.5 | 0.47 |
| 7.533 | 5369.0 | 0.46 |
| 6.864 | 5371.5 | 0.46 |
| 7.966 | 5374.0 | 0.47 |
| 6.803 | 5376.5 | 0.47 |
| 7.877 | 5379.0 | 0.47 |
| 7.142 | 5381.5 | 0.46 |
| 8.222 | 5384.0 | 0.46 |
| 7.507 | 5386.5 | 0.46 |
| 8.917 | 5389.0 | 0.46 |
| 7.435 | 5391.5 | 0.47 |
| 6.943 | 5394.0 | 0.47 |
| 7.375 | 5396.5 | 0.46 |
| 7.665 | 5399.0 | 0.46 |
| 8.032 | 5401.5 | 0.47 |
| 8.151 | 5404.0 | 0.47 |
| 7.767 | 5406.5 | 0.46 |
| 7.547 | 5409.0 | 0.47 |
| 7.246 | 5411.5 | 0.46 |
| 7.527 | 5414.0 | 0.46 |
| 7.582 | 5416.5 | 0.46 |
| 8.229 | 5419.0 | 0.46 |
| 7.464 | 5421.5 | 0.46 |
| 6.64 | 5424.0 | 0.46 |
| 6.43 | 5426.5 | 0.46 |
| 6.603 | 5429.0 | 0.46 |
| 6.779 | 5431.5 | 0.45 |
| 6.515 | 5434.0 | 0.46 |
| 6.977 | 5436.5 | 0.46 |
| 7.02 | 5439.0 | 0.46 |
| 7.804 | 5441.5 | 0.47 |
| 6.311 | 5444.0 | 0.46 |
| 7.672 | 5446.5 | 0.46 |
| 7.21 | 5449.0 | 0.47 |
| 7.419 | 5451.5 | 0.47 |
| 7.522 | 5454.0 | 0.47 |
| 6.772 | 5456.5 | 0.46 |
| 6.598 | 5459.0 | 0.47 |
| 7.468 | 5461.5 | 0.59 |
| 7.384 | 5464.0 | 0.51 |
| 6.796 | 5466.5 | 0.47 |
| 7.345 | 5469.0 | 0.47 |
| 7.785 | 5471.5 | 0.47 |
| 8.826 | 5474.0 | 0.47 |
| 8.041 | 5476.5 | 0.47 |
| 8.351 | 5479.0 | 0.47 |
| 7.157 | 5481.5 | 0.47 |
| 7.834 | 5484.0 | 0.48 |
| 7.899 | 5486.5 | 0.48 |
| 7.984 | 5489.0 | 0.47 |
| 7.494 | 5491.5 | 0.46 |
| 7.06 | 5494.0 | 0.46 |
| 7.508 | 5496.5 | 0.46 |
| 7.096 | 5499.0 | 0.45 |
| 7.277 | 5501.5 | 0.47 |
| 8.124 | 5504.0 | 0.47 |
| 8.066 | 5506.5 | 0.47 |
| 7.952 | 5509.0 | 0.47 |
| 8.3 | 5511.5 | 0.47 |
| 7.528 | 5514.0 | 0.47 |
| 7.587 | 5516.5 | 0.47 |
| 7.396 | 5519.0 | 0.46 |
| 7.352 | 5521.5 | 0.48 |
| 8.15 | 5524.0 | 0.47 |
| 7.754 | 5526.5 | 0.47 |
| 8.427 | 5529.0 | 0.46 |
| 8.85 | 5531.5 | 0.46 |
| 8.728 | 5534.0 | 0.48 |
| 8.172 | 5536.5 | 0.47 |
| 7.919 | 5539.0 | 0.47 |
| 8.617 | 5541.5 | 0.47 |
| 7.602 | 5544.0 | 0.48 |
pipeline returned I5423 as 0.07 mag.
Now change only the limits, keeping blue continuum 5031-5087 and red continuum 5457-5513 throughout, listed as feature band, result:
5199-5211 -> 0.01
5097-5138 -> -0.04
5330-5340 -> -0.06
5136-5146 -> 0.02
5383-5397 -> -0.04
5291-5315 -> 0.02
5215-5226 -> 0.04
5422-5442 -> 0.11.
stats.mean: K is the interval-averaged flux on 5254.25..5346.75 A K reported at 7.23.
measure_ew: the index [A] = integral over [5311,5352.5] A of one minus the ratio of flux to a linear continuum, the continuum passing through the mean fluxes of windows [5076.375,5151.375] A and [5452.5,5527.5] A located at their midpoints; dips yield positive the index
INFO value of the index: 0.7 A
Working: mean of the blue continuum 7.12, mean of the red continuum 7.61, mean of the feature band 7.28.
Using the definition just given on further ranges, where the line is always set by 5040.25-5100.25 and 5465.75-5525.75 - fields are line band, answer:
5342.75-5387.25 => -1.1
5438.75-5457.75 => 1.0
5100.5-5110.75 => -1.1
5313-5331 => 0.6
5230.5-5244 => 0.4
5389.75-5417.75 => -0.3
